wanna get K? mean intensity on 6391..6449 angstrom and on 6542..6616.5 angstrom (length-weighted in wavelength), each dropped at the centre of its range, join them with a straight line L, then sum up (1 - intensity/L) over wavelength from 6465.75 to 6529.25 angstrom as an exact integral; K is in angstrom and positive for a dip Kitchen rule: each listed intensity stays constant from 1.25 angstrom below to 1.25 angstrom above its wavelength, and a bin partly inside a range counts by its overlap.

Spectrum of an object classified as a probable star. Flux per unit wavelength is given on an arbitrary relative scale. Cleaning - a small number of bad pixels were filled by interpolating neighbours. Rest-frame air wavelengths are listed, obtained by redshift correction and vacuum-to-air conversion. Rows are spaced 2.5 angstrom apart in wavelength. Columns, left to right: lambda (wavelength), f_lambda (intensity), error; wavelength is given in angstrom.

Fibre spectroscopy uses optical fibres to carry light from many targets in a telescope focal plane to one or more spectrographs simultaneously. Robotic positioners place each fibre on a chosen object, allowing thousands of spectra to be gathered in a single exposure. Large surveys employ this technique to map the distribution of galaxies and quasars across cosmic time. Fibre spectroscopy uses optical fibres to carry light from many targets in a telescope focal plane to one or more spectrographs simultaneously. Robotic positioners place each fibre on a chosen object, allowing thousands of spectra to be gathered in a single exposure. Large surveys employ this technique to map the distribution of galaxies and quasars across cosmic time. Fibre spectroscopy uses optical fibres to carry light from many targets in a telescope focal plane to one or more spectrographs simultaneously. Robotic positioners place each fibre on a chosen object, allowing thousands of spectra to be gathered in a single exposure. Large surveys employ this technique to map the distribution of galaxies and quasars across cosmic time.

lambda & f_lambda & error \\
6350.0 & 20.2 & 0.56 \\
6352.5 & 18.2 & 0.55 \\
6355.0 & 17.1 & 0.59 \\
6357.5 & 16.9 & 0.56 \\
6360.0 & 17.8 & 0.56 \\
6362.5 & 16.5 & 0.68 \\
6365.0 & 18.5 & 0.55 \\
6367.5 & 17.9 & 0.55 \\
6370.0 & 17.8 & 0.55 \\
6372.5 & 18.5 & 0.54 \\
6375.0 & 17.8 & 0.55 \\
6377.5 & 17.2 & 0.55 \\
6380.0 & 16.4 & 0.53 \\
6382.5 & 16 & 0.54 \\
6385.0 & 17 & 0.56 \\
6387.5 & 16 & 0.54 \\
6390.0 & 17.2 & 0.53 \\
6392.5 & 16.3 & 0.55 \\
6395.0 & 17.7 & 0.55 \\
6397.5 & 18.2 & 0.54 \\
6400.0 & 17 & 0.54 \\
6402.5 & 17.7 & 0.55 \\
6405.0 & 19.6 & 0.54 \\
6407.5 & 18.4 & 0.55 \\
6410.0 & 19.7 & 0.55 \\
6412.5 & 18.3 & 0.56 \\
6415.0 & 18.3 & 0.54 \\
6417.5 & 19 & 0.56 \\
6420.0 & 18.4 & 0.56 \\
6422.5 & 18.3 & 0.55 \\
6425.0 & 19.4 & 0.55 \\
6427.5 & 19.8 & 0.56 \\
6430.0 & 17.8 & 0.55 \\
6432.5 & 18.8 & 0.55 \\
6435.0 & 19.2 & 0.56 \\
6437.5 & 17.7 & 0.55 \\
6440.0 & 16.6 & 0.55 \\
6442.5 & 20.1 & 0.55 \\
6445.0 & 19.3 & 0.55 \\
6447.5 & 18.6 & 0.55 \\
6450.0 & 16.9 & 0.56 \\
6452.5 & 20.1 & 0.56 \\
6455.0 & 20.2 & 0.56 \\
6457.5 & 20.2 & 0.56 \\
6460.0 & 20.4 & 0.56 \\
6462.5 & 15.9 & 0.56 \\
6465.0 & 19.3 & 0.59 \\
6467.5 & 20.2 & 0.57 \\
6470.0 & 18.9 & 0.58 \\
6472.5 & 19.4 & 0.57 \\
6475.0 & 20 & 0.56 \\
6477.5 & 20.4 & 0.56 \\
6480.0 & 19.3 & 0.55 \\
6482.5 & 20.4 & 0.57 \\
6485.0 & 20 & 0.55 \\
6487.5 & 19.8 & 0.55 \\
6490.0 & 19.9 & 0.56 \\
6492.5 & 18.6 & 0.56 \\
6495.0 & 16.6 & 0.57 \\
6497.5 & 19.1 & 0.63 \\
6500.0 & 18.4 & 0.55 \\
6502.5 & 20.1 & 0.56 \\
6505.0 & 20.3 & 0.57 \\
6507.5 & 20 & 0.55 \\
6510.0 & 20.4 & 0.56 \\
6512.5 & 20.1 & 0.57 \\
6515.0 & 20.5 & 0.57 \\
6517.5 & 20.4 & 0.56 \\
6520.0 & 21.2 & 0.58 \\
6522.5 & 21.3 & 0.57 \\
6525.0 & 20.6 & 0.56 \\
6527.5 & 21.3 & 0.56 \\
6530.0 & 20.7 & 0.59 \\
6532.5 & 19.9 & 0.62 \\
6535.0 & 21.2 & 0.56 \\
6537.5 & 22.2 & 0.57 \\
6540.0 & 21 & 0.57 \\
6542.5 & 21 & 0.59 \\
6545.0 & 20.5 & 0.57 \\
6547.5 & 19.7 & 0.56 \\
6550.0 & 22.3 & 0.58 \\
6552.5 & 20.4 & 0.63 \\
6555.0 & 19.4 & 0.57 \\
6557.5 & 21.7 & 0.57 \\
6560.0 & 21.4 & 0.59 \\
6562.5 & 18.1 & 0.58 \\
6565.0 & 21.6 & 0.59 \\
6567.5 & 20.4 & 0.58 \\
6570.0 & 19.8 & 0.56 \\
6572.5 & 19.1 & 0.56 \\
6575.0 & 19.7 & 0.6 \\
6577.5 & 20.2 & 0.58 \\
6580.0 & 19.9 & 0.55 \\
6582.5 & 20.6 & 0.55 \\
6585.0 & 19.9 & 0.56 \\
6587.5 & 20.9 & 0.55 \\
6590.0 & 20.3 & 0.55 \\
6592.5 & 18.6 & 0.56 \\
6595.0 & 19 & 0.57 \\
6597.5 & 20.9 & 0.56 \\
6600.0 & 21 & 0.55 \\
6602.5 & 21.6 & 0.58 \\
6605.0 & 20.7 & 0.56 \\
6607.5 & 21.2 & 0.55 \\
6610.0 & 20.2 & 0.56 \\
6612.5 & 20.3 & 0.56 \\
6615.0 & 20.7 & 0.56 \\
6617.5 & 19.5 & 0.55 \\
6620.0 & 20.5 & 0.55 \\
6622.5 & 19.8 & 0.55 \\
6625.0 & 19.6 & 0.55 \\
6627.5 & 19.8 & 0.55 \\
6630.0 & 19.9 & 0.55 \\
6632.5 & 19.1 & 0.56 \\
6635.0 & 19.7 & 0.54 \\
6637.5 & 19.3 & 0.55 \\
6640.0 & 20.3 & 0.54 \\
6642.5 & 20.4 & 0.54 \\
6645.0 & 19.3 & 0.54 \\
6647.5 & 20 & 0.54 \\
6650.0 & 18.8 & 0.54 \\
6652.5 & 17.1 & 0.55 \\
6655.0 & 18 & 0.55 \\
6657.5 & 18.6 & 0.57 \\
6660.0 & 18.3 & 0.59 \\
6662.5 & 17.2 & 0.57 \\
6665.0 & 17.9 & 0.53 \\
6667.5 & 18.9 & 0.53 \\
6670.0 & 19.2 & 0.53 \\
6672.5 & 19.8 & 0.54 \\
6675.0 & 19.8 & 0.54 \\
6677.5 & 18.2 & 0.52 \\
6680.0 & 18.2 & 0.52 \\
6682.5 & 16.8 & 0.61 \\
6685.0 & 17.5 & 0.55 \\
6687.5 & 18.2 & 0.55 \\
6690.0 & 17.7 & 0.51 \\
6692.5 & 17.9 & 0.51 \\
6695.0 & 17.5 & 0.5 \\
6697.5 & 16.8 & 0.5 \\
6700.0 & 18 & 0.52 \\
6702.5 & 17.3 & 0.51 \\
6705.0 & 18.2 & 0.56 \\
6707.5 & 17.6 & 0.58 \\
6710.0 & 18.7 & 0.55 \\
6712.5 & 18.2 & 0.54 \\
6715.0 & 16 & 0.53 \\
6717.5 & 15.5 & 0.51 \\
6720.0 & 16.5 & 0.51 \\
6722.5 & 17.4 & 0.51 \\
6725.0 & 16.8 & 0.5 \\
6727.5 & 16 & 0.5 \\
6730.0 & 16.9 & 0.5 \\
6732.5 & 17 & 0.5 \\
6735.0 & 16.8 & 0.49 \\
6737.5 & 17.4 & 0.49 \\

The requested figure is -1.7 angstrom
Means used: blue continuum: 18.4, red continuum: 20.4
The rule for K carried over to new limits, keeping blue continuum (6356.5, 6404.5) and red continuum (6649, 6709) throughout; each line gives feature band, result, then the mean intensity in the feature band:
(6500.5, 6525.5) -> -3.9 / 20.4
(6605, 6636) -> -3.7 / 20.1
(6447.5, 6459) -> -1.2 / 19.3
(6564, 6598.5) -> -4.3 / 20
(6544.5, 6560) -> -2.6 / 20.7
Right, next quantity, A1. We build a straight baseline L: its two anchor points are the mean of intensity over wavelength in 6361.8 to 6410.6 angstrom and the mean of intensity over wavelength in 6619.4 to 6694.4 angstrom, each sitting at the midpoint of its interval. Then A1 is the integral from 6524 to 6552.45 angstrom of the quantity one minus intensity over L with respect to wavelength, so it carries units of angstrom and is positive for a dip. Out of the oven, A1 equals -4.1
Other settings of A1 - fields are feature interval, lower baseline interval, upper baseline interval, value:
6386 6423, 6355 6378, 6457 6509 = 0.4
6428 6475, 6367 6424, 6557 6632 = -1.1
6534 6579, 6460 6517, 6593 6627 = -1.3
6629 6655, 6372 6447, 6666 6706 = -1.7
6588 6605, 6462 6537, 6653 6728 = -1.4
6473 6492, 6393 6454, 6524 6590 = -0.5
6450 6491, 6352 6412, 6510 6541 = 0.0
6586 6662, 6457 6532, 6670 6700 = -4.6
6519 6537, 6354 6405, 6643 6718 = -3.3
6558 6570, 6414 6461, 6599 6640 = -0.4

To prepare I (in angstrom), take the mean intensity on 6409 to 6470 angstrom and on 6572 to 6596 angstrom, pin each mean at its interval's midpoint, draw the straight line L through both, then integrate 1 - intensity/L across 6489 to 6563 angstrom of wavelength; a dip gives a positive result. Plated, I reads -3.22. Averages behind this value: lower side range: 18.9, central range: 20.3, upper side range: 19.9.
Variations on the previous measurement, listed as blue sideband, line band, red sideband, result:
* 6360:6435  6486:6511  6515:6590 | 0.4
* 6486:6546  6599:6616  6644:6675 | -1.4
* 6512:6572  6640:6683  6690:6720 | -1.0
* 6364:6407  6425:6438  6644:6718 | -0.9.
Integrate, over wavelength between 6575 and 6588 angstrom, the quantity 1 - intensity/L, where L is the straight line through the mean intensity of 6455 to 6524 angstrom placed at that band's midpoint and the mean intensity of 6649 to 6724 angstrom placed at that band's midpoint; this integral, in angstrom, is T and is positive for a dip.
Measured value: -1.0 angstrom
